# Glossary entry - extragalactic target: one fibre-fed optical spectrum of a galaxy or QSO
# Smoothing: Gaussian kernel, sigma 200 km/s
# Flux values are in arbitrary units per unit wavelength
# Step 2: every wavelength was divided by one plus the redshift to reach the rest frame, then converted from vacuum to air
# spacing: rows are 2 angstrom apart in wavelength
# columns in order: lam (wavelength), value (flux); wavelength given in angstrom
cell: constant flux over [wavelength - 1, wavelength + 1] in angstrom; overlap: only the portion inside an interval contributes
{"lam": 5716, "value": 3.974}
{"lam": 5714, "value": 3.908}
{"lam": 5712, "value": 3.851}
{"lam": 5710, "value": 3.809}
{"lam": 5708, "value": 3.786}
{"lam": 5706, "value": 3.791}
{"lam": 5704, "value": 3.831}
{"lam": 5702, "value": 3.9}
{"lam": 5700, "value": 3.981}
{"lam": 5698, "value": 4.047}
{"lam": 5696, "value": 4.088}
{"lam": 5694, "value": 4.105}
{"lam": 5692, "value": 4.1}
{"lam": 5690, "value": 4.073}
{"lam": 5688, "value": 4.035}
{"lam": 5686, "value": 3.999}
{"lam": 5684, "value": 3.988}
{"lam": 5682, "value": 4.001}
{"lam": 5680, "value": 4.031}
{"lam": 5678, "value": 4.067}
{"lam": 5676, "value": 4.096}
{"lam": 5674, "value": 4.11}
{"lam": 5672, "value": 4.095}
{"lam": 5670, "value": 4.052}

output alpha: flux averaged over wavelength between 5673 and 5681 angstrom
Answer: 4.08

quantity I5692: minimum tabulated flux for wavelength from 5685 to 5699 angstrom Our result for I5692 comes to 3.999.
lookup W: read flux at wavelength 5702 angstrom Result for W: 3.9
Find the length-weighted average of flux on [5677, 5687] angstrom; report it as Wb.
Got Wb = 4.02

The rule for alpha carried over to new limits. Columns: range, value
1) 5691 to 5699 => 4.09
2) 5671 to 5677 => 4.1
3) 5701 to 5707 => 3.84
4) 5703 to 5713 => 3.81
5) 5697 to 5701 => 4.01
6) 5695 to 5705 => 3.97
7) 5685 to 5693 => 4.05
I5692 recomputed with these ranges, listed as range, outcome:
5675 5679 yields 4.067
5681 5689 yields 3.988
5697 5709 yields 3.786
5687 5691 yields 4.035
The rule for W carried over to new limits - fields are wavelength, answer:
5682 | 4.001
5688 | 4.035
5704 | 3.831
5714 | 3.908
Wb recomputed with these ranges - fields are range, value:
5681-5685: 3.99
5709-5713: 3.83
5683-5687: 3.99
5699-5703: 3.94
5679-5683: 4.02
